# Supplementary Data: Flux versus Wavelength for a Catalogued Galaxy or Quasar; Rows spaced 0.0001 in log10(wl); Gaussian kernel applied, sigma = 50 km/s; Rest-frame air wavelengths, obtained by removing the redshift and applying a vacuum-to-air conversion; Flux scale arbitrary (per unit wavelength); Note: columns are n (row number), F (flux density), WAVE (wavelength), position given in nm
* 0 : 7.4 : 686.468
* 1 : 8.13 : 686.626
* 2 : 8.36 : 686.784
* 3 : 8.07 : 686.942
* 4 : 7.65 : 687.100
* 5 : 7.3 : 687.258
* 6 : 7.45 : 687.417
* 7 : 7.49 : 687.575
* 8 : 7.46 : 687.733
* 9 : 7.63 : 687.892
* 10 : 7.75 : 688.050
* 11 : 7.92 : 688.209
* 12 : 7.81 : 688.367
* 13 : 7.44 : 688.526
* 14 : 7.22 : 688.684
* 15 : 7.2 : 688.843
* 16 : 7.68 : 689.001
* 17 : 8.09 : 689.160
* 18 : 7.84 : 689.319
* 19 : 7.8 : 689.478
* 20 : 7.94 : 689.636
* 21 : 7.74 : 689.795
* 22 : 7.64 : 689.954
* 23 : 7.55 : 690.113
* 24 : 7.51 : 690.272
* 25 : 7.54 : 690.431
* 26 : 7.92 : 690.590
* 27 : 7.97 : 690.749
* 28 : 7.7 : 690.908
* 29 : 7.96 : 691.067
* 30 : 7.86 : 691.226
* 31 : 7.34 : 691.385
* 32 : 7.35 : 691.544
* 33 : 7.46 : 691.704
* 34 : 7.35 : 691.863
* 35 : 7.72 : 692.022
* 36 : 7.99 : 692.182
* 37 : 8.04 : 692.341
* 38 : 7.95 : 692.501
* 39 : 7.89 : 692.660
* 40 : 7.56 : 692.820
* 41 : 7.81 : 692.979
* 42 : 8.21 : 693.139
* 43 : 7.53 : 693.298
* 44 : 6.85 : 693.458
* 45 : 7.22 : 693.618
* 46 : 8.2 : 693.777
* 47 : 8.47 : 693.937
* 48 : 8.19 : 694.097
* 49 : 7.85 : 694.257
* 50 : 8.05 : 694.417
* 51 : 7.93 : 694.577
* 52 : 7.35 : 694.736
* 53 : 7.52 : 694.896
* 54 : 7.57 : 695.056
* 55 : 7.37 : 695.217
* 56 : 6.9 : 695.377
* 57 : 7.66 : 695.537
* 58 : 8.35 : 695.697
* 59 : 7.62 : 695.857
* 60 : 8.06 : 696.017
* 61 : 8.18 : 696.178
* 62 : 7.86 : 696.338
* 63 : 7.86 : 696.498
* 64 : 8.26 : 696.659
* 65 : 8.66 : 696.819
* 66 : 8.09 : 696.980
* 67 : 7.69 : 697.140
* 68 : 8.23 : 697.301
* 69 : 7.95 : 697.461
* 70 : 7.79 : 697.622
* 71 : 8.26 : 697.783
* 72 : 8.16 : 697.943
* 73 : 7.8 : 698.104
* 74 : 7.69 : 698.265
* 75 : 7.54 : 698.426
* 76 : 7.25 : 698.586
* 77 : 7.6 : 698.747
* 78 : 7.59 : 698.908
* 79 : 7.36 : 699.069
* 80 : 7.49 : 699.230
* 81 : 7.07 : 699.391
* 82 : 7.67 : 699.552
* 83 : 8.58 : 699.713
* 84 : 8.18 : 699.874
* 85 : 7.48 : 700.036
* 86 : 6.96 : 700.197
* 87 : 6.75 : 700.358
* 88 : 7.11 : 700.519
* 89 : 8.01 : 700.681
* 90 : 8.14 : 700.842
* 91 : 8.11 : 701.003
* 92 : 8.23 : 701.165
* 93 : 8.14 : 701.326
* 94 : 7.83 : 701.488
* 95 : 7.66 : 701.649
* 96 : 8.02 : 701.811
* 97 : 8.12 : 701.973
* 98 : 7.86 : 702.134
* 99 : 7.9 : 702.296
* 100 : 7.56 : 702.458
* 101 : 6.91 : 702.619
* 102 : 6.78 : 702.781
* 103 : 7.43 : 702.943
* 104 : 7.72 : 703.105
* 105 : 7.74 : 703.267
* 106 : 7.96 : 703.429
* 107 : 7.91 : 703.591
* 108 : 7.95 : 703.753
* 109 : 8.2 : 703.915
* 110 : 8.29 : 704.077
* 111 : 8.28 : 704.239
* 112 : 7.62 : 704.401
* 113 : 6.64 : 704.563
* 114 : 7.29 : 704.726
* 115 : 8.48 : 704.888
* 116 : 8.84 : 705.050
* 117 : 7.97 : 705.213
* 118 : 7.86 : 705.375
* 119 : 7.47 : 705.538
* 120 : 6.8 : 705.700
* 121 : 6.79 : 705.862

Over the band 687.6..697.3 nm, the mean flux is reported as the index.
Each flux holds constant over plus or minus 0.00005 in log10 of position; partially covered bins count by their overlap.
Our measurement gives 7.75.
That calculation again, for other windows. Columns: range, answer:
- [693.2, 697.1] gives 7.82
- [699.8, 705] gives 7.73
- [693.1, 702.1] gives 7.79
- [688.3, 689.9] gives 7.67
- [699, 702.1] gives 7.74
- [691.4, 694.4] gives 7.75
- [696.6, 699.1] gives 7.88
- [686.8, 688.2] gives 7.65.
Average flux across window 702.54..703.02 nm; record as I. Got 7.03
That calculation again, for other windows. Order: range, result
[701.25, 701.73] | 7.87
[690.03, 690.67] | 7.63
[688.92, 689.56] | 7.86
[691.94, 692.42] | 7.91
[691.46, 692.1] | 7.47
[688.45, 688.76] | 7.34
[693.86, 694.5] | 8.13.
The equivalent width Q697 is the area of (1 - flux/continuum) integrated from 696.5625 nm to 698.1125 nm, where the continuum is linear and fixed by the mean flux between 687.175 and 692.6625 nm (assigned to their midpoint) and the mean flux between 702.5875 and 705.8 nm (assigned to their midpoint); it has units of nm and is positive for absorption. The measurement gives -0.08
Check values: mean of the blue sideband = 7.67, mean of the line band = 8.1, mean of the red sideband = 7.71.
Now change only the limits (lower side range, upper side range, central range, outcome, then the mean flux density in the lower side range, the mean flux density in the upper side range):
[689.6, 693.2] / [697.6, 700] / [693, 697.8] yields -0.08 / 7.73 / 7.73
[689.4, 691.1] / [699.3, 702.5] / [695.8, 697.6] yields -0.06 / 7.75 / 7.77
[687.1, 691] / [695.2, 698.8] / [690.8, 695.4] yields 0.03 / 7.65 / 7.87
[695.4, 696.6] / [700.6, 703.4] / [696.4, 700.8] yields 0.06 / 7.9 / 7.78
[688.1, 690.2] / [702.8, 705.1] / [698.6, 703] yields 0.09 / 7.68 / 7.84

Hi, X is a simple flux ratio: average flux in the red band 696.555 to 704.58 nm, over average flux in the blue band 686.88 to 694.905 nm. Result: 1.0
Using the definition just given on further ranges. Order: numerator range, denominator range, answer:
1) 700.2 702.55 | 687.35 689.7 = 1.02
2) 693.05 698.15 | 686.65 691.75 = 1.02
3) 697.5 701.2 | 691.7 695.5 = 1.00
